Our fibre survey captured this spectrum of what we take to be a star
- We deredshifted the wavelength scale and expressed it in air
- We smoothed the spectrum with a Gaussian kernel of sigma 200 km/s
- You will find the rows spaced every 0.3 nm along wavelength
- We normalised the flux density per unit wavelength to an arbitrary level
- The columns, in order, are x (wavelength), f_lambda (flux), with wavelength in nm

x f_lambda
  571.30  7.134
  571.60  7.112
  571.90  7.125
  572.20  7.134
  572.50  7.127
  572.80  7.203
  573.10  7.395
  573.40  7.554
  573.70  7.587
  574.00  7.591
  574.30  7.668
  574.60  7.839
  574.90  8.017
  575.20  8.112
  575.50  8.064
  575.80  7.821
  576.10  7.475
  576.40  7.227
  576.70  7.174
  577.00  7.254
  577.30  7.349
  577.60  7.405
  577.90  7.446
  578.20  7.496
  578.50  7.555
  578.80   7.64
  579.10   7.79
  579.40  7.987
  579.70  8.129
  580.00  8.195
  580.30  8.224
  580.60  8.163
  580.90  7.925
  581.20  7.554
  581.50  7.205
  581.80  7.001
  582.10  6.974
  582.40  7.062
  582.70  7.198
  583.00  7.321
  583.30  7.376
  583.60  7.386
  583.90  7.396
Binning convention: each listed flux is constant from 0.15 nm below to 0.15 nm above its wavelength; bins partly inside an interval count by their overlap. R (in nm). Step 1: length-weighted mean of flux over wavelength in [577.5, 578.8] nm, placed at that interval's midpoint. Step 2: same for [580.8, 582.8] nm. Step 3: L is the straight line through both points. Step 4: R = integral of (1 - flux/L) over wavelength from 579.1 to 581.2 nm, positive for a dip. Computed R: -0.19 nm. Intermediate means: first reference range 7.5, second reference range 7.26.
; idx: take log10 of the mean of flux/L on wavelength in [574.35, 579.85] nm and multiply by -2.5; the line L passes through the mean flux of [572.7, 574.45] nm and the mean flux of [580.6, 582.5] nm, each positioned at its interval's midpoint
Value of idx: -0.03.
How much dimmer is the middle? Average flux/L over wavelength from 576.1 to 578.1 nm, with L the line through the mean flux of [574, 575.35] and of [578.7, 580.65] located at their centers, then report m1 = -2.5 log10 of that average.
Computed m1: 0.09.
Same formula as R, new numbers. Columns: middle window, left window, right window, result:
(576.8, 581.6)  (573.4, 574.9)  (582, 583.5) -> -0.20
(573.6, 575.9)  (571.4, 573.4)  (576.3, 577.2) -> -0.20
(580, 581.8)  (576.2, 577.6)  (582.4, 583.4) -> -0.13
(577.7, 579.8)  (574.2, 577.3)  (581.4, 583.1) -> -0.09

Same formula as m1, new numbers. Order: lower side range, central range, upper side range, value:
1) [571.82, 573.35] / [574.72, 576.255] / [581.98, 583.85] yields -0.10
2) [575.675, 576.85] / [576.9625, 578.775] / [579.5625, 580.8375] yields 0.04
